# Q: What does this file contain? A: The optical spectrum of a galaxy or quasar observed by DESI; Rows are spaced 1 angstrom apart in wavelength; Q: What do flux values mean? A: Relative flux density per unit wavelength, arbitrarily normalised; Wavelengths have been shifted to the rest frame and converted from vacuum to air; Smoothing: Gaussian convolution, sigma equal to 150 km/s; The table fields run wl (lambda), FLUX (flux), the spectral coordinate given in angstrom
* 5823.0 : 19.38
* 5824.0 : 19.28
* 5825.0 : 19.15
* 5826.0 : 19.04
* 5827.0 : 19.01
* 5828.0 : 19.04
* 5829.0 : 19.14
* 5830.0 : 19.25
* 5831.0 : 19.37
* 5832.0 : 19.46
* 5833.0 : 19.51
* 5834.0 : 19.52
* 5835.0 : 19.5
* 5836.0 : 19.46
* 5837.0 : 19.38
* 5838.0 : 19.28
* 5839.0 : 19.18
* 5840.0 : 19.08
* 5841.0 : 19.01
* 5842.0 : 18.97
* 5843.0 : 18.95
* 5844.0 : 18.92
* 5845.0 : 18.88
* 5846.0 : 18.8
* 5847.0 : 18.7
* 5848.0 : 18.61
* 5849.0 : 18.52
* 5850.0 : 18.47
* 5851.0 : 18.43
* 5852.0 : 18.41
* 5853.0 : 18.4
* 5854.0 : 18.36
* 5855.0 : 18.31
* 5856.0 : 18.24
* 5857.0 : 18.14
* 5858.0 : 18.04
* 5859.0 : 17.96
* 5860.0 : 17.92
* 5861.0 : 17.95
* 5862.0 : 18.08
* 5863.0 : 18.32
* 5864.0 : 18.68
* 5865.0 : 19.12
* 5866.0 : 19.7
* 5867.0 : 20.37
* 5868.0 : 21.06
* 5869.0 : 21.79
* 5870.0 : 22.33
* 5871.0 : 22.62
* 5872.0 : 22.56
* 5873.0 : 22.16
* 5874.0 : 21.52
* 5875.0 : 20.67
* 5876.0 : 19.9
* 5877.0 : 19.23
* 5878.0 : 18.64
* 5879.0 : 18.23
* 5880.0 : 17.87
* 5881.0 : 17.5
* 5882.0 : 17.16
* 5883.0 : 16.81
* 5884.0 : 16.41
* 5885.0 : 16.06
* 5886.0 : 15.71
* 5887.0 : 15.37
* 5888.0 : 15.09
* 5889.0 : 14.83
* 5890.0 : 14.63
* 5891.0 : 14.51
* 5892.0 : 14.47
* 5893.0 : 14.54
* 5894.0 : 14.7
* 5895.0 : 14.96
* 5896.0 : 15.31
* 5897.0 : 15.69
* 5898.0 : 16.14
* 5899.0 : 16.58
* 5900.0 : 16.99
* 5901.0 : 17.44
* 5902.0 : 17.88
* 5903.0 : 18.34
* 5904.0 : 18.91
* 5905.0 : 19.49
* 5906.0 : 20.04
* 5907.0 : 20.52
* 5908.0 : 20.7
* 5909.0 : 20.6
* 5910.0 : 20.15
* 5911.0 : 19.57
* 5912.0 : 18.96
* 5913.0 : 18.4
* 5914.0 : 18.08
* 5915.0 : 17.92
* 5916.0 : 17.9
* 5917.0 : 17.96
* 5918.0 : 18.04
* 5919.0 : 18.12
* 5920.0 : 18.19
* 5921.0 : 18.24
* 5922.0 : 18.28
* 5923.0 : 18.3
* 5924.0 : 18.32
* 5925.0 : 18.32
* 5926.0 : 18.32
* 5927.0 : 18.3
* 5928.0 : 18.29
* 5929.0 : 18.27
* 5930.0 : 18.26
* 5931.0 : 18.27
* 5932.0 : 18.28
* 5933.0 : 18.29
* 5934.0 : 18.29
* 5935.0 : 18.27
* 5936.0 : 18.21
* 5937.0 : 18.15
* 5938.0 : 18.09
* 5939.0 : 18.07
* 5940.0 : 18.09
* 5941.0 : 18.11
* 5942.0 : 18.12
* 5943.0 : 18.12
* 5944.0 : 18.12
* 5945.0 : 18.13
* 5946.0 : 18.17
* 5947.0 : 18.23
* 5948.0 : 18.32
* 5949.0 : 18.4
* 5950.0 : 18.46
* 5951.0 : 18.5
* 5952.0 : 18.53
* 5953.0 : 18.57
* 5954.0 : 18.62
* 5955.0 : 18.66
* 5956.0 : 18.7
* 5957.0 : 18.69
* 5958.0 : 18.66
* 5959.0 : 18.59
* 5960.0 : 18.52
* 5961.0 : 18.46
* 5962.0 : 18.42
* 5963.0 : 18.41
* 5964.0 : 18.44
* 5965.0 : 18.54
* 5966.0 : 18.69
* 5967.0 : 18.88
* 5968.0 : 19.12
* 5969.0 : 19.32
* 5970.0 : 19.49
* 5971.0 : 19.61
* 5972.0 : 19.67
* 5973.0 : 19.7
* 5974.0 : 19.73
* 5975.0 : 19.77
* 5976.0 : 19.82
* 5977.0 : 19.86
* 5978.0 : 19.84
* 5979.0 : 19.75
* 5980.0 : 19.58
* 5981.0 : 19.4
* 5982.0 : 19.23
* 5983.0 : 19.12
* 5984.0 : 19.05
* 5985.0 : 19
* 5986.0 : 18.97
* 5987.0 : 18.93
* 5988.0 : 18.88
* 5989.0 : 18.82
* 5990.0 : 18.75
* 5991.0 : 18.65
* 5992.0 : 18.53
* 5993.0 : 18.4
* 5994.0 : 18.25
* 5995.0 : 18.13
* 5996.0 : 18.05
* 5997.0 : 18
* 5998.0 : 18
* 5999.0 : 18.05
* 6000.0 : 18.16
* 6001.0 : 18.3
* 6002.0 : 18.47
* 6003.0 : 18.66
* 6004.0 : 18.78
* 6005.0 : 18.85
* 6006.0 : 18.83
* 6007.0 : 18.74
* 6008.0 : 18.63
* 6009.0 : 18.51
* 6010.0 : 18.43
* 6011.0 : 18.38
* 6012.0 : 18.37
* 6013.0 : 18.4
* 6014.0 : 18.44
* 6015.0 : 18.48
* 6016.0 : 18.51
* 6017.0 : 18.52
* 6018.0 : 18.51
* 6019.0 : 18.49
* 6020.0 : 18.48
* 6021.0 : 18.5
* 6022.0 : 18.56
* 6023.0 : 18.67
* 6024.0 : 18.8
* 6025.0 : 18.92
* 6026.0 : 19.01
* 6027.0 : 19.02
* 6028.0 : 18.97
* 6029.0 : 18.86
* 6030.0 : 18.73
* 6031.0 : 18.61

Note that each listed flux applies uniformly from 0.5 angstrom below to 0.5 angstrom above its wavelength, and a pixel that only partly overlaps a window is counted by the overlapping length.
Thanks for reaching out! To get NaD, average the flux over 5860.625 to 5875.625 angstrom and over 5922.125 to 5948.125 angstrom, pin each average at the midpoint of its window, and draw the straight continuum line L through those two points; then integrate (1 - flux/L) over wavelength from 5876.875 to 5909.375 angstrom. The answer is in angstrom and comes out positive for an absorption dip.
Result 4.4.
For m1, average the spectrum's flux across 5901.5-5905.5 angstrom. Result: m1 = 18.7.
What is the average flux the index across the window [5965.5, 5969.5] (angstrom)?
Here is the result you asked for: 19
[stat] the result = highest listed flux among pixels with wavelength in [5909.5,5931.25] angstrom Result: 20.15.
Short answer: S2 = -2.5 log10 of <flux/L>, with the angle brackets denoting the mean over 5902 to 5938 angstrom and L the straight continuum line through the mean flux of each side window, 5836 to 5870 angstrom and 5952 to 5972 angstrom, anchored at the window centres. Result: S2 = 0.01 mag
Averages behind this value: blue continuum 18.9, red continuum 18.8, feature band 18.6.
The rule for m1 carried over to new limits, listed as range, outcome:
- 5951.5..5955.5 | 18.6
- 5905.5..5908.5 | 20.4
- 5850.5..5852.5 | 18.4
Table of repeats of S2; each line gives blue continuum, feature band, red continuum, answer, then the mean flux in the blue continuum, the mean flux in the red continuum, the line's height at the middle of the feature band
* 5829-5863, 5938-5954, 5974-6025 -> 0.03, 18.8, 18.7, 18.7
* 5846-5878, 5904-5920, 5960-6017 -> 0.01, 19.4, 18.8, 19.2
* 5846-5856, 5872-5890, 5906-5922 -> 0.05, 18.5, 18.9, 18.7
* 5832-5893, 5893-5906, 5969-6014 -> 0.11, 18.5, 18.9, 18.6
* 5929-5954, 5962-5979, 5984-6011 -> -0.05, 18.3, 18.5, 18.4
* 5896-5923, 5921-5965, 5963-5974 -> 0.03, 18.4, 19.1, 18.8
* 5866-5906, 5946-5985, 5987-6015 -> -0.04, 17.9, 18.5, 18.3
